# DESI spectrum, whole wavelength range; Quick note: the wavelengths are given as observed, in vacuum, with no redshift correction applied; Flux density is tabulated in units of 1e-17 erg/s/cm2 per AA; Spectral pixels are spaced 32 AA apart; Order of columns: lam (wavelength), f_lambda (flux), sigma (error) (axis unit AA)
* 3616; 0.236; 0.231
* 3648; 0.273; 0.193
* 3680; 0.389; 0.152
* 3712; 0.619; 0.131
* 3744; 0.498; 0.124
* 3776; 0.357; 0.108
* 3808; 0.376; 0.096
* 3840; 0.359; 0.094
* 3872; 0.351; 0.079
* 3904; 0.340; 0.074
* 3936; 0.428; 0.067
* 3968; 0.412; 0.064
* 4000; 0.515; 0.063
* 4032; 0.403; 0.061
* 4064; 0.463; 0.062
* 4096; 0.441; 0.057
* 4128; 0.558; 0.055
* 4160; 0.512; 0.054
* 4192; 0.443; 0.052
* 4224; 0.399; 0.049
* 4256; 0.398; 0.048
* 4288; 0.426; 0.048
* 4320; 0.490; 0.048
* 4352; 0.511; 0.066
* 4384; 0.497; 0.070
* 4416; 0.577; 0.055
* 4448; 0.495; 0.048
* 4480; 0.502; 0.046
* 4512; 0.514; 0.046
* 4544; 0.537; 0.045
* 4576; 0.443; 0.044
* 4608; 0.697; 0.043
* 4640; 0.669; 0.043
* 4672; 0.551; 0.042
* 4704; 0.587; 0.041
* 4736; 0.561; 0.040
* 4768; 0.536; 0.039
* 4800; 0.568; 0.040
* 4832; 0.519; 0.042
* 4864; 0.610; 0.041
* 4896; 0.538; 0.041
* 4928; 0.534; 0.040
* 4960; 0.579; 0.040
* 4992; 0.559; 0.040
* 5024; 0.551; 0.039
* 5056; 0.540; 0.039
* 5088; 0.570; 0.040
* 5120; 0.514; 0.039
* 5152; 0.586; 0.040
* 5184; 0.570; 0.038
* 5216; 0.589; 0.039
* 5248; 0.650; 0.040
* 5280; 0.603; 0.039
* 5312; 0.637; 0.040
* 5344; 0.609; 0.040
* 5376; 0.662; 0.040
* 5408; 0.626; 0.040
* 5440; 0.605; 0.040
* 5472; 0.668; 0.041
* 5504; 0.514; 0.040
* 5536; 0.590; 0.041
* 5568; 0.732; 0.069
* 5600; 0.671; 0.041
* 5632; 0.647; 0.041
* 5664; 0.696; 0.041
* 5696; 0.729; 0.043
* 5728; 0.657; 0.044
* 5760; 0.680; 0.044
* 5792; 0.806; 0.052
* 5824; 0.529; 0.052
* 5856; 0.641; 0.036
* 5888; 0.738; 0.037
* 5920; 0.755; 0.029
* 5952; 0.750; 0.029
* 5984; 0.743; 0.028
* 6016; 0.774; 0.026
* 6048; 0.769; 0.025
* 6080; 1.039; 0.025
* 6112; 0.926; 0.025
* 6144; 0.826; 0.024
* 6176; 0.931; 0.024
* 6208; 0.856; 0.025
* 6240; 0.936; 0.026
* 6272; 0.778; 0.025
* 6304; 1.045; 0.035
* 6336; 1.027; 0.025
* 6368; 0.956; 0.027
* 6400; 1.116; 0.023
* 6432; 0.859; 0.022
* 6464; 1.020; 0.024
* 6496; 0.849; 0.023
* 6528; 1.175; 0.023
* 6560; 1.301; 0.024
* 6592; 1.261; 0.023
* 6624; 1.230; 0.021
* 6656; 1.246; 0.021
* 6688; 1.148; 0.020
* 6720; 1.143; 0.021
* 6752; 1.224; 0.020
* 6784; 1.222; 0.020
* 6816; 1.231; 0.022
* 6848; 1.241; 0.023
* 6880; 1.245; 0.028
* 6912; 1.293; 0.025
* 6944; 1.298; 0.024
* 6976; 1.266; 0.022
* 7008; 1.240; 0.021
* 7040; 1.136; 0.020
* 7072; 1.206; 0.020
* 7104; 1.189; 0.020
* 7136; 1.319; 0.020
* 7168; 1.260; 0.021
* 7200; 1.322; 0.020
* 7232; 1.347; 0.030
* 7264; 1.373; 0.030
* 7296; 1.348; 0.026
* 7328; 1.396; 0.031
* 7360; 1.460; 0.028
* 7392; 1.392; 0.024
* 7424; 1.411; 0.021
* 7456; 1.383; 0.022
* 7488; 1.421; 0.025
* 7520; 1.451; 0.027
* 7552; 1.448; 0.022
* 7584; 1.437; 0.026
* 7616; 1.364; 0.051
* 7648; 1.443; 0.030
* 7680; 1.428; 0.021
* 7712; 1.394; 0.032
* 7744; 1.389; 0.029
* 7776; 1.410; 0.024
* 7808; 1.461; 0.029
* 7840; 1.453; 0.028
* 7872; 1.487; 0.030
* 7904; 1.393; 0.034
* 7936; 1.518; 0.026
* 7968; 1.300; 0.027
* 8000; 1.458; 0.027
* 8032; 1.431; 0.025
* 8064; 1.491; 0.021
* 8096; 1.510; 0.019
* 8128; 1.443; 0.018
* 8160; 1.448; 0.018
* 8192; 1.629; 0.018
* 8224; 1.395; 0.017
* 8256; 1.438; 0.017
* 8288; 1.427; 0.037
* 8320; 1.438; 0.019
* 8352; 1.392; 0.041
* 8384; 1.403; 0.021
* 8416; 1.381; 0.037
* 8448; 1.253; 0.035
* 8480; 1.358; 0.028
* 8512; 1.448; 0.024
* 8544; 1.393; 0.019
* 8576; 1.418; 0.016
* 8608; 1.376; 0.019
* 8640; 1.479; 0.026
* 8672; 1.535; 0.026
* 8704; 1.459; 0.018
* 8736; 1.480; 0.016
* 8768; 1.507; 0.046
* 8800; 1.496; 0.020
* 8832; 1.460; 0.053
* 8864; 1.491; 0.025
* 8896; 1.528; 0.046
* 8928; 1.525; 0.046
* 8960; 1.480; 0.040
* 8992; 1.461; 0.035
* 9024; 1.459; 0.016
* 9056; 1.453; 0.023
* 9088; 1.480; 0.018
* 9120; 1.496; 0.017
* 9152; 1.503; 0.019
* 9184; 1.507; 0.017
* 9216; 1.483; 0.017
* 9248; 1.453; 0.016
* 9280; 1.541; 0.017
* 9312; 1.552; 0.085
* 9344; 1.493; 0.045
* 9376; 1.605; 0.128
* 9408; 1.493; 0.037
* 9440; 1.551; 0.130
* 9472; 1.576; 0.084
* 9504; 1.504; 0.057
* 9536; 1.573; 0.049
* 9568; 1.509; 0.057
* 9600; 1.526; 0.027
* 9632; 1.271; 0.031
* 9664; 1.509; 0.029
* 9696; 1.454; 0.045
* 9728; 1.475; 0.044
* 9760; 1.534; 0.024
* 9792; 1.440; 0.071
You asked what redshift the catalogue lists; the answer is 0.63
